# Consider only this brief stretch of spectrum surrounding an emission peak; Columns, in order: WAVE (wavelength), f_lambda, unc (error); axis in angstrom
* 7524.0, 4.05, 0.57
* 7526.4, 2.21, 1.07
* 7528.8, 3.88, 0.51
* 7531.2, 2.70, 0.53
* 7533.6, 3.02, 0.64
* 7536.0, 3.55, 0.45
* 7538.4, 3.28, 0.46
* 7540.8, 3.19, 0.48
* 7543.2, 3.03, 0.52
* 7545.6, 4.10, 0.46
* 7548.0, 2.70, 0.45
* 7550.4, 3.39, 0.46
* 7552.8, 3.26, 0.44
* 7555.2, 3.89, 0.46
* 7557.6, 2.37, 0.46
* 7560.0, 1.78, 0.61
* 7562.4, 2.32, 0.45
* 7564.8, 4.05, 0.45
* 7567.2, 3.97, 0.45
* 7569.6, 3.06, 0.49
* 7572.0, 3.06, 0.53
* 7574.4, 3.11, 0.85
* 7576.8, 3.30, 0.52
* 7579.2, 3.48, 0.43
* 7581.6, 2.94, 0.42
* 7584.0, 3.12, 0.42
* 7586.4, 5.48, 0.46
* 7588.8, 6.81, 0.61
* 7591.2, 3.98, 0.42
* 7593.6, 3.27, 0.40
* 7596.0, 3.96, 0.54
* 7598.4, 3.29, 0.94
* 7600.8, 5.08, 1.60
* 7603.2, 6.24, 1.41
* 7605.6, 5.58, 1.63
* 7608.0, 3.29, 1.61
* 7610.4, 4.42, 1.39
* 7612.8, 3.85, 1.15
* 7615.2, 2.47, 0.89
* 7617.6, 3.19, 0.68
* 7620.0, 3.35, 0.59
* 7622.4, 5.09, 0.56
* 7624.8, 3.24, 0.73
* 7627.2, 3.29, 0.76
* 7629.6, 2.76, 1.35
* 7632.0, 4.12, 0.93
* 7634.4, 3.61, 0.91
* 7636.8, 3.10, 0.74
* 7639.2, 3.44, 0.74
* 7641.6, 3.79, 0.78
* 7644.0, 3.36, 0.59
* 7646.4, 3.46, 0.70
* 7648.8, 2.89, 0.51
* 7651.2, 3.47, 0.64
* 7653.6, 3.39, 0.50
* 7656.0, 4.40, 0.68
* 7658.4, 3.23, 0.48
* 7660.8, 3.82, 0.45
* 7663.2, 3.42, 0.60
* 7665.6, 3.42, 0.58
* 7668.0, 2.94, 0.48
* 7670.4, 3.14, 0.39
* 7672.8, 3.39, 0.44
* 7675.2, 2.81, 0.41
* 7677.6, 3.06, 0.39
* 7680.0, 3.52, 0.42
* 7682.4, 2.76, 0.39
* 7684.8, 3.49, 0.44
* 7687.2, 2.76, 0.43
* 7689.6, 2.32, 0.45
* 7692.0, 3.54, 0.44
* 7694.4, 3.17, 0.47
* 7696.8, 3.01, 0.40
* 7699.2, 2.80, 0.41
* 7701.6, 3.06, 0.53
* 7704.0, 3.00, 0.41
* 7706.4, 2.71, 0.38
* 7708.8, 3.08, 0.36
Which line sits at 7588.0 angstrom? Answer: [S II]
